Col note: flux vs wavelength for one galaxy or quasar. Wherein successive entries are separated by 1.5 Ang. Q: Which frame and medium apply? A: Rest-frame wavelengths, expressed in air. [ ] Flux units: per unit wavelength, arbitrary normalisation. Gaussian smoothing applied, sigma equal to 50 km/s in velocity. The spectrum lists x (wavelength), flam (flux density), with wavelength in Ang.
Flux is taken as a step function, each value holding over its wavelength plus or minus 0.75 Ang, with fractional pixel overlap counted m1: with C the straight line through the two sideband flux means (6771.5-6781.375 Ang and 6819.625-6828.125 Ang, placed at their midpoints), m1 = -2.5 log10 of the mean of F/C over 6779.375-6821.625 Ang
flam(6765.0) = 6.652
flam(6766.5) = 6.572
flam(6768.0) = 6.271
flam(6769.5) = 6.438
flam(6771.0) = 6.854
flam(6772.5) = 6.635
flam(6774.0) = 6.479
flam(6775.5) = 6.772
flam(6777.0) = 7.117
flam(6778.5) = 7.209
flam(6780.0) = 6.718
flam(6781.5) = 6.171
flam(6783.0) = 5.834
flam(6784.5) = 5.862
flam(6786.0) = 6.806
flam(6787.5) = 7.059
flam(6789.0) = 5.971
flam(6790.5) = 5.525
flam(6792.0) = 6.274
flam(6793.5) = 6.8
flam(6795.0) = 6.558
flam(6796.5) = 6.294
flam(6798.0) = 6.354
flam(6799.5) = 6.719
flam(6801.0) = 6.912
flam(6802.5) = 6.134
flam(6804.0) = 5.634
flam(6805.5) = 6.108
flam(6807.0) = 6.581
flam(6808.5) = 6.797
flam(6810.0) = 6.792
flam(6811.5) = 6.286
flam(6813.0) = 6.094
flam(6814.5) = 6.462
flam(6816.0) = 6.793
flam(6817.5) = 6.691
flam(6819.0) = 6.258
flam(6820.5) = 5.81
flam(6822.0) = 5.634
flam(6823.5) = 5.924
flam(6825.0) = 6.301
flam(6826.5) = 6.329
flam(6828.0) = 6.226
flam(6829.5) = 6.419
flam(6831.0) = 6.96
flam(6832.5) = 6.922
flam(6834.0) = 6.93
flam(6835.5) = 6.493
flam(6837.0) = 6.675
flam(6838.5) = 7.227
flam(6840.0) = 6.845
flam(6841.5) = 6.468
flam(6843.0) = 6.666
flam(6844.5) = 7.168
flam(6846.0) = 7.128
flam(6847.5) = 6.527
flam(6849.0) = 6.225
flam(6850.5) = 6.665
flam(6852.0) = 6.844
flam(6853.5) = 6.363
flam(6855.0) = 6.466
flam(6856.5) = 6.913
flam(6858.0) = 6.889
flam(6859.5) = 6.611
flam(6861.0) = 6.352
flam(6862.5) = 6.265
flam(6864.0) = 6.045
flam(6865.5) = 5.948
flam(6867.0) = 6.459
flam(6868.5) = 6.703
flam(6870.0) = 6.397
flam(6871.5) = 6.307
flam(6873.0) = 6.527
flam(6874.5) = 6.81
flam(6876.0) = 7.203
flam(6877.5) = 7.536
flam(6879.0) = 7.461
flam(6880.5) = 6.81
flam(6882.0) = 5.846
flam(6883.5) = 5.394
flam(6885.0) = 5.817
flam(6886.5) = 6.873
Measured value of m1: 0.01 mag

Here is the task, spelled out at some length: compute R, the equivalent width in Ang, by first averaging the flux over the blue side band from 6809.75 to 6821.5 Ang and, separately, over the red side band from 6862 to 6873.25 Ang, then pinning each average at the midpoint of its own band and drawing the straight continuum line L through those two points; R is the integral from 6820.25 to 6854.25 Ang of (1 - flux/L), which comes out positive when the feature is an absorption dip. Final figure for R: -1.2 Ang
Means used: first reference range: 6.37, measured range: 6.57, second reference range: 6.32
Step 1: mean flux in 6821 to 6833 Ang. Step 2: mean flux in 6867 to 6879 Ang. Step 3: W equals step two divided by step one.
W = 1.08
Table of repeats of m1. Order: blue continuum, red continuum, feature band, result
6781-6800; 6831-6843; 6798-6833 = 0.03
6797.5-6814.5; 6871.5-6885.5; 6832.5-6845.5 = -0.05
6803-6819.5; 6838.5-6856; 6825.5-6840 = -0.02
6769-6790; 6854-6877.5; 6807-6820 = 0.01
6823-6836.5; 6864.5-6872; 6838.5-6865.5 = -0.03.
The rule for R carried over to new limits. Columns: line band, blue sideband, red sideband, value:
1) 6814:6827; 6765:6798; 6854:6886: 0.5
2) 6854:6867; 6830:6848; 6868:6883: 0.7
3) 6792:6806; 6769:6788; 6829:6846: 0.6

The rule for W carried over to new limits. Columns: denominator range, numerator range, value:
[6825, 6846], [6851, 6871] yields 0.96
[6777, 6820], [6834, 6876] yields 1.03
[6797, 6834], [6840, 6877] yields 1.03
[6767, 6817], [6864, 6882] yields 1.03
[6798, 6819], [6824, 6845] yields 1.03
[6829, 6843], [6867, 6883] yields 0.99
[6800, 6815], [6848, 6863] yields 1.03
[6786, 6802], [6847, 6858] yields 1.02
